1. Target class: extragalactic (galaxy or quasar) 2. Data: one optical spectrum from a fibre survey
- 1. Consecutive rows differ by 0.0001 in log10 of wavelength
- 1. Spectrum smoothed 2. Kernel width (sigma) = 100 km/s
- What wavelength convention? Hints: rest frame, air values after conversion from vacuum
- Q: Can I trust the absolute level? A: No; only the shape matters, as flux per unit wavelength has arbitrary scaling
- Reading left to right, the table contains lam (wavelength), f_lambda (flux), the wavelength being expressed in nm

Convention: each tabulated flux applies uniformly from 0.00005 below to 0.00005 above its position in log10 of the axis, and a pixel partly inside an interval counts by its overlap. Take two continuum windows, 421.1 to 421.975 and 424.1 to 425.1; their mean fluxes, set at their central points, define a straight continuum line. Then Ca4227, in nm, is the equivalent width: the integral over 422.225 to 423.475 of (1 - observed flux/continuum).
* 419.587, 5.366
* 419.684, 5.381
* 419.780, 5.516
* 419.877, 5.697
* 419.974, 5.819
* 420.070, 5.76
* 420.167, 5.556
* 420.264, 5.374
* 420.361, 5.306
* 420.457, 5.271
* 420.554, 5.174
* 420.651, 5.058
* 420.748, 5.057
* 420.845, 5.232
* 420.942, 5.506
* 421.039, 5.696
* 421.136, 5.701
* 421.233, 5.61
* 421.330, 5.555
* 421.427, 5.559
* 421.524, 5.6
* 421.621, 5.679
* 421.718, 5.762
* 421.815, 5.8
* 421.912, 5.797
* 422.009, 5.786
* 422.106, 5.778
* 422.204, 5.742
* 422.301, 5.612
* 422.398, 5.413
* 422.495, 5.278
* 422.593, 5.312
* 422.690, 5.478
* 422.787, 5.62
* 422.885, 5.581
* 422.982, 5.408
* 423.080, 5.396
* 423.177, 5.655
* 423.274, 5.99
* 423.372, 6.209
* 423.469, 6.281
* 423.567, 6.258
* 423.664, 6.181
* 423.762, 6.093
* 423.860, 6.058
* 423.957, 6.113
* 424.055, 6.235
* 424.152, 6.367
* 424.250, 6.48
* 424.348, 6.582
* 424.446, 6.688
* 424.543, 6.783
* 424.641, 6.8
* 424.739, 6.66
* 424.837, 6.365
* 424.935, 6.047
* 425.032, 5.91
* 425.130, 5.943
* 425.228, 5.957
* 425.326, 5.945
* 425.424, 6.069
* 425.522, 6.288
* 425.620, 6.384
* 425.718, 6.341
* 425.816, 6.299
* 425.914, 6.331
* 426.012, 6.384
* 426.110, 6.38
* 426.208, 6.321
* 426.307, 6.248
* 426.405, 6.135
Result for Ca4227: 0.08 nm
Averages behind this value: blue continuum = 5.68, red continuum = 6.46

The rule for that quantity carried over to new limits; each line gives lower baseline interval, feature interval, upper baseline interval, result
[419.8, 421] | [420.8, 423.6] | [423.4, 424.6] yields 0.10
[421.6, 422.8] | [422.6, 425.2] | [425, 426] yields -0.09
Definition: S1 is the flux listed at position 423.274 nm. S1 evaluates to 5.99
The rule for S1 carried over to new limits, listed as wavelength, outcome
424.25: 6.48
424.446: 6.688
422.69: 5.478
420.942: 5.506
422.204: 5.742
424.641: 6.8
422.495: 5.278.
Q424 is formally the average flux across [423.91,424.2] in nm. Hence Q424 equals 6.24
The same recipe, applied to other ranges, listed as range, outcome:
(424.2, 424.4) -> 6.5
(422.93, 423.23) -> 5.51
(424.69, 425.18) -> 6.19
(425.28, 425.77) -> 6.21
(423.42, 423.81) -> 6.21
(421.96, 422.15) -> 5.79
